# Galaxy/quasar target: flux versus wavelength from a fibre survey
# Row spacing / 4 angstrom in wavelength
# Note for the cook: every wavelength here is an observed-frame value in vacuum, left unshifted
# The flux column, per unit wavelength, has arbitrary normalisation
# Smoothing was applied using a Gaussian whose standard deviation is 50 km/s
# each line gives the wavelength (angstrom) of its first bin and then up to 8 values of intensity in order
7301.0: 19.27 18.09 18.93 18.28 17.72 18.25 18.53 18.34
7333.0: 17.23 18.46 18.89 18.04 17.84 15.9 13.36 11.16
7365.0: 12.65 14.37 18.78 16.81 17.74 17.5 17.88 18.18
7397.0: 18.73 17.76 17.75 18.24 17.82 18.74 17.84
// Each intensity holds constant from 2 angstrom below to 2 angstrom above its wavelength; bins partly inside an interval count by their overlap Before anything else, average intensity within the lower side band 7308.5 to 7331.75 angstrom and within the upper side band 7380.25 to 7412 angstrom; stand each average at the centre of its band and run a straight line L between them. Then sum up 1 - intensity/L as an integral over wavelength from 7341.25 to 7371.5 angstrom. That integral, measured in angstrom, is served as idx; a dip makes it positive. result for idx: 5.1 angstrom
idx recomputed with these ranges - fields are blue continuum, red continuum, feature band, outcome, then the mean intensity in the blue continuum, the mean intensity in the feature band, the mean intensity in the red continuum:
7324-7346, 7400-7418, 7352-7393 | 5.4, 18.2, 15.7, 18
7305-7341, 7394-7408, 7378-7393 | 0.3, 18.2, 17.7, 18.1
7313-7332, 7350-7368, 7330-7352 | -3.1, 18.2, 18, 13.6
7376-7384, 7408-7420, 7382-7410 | -0.3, 17.4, 18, 18.2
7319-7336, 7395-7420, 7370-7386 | 0.6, 18.1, 17.5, 18.2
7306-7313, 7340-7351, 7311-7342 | 0.4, 18.6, 18.2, 18.2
